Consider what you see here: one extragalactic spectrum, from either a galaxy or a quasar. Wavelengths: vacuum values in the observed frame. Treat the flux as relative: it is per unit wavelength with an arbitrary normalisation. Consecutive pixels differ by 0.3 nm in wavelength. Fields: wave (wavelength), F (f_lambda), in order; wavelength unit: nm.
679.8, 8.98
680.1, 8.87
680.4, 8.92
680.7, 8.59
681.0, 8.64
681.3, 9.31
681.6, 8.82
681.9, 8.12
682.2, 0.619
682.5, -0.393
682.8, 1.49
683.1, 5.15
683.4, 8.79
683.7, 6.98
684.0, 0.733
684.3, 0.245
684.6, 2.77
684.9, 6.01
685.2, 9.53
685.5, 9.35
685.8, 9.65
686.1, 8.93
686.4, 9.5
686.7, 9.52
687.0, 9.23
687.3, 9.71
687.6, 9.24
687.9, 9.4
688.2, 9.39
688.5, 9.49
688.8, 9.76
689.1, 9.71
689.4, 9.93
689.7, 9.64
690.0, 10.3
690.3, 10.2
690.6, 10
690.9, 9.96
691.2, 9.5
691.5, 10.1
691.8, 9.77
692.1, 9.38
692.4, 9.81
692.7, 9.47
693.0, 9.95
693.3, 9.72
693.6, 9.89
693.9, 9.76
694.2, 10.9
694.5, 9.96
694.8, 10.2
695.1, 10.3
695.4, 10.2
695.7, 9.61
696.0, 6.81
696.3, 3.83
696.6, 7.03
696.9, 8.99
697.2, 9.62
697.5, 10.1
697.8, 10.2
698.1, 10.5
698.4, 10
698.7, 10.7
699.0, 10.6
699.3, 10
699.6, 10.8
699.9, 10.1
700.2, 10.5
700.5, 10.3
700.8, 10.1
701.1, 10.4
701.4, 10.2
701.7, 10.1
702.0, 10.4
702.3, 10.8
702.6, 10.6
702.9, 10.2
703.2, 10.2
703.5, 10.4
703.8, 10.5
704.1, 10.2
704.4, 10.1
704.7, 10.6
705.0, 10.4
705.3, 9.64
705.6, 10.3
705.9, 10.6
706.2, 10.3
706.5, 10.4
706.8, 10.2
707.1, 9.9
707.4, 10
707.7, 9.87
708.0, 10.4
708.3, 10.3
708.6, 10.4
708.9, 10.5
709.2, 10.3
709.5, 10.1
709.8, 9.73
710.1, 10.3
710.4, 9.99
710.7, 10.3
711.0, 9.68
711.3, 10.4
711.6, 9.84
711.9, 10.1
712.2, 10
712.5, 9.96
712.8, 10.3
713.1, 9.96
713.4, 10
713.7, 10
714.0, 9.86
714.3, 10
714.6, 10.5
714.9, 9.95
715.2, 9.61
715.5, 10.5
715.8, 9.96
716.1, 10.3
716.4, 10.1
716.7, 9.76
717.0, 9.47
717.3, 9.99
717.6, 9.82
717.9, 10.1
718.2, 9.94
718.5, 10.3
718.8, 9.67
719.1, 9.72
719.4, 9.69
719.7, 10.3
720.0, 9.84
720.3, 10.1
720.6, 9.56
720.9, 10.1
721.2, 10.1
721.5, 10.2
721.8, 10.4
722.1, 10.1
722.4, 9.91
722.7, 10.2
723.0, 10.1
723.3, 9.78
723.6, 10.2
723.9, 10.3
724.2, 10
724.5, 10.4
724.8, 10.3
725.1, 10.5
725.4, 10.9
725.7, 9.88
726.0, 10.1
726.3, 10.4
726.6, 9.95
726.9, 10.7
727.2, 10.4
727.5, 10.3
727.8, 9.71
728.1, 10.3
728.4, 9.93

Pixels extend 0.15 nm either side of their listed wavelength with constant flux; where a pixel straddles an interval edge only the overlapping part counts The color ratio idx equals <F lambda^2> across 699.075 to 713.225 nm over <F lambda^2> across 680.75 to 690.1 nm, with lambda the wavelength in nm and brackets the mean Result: 1.46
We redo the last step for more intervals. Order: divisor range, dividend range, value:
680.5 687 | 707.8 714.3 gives 1.71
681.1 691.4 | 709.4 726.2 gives 1.43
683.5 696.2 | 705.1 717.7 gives 1.20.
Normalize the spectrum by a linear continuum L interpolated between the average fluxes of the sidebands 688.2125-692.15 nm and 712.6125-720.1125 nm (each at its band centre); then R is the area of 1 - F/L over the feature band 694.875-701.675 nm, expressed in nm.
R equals 0.187 nm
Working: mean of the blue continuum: 9.82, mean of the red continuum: 9.99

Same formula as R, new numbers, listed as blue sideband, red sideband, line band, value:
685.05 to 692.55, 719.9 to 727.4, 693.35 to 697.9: 0.27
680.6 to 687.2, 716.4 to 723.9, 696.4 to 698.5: -0.42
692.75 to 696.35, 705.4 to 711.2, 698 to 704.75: -0.39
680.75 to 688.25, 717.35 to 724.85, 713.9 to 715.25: -0.08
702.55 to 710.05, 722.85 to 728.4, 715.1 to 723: 0.18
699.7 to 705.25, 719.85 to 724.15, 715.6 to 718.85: 0.05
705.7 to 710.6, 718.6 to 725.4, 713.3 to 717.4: 0.06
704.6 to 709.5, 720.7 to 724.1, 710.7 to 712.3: 0.03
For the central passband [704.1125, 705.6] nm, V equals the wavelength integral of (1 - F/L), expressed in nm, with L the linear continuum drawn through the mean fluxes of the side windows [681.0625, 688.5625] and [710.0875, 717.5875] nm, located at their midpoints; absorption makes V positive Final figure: -0.190 nm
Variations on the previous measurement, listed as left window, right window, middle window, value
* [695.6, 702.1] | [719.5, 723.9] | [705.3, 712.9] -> -0.28 nm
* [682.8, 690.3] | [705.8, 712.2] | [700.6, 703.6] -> -0.27 nm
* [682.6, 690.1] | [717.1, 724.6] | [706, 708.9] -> -0.35 nm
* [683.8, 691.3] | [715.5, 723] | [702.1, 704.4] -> -0.29 nm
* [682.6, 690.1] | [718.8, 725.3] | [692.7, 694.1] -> -0.28 nm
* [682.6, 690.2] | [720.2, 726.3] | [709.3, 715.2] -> -0.38 nm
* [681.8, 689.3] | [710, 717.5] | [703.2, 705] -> -0.28 nm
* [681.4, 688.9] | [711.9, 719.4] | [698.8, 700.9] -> -0.50 nm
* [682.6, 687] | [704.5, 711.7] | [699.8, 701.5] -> -0.25 nm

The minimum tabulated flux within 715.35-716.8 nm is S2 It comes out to 9.76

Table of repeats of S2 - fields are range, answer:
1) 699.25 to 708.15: 9.64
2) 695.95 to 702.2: 3.83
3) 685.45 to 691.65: 8.93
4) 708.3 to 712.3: 9.68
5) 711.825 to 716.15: 9.61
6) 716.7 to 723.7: 9.47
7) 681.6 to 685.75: -0.393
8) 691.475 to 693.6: 9.38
